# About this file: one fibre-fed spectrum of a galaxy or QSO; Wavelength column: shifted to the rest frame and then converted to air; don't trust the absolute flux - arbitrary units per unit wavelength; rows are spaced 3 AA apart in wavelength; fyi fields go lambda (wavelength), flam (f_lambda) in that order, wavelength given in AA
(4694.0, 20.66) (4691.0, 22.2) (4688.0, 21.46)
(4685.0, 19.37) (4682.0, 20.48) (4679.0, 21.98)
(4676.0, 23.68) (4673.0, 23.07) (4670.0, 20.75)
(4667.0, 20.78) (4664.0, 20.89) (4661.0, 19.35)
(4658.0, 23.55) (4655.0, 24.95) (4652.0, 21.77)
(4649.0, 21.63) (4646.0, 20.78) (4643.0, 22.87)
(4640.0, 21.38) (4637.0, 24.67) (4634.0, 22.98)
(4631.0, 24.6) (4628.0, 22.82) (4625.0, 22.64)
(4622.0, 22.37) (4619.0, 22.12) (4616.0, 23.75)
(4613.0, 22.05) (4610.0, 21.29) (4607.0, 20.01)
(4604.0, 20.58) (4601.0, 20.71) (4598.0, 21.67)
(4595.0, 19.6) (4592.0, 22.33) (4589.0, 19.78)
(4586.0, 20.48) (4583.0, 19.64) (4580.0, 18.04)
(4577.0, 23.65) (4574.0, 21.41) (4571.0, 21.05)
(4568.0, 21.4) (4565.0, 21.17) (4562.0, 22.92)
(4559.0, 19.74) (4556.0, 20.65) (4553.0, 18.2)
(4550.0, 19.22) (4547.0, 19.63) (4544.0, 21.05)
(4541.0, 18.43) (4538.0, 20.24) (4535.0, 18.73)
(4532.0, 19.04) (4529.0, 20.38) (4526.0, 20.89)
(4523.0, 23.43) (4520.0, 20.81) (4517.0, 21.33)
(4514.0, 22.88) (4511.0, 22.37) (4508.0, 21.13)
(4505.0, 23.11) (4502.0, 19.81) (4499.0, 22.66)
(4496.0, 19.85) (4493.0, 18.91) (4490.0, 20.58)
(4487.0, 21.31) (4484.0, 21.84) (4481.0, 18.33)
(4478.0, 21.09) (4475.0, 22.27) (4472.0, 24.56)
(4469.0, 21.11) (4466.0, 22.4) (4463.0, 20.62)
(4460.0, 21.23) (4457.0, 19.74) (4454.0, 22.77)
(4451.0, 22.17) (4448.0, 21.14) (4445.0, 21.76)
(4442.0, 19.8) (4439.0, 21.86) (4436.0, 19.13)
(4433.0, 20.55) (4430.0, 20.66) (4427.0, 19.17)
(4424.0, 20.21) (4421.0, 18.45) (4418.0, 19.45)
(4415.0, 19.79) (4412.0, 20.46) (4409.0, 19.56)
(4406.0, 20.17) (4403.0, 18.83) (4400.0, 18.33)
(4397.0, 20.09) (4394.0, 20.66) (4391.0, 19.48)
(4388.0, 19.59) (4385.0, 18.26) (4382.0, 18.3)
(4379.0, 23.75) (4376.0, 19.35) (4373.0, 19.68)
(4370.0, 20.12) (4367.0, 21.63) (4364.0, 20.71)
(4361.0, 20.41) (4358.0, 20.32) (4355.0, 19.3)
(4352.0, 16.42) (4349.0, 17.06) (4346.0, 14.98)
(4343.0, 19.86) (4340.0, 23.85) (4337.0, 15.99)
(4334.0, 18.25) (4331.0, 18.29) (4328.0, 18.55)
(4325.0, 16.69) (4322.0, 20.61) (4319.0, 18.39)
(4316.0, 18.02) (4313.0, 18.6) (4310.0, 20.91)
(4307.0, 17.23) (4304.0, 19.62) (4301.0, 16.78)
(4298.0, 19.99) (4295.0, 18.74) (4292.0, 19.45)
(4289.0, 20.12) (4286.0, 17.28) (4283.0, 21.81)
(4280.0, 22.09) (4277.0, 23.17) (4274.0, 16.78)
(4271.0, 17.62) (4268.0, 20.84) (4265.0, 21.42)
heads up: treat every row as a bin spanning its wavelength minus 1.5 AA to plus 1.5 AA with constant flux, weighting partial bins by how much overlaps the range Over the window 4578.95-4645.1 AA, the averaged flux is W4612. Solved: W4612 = 21.7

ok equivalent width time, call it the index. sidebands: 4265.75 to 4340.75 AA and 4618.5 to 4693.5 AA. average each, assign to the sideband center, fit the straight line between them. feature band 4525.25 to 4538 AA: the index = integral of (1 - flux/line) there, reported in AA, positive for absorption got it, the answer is 0.8 AA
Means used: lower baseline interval 19.2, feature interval 19.8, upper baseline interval 22.1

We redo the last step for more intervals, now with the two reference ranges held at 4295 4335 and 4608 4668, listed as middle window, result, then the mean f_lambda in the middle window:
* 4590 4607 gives 0.8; 20.9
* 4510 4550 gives 0.9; 20.6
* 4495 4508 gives -0.4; 21.4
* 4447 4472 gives -1.6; 21.6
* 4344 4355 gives 1.3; 16.8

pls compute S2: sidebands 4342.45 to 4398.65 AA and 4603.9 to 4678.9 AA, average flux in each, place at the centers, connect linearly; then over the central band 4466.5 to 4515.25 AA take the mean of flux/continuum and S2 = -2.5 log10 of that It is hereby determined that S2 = -0.04 mag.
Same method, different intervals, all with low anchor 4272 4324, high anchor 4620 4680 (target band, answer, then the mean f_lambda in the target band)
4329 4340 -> 0.07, 18.4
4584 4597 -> 0.07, 20.6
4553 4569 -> 0.04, 20.9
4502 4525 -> -0.04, 22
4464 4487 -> -0.04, 21.6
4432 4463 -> -0.02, 21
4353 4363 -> 0.00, 19.9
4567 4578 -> -0.01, 21.8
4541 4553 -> 0.10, 19.6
